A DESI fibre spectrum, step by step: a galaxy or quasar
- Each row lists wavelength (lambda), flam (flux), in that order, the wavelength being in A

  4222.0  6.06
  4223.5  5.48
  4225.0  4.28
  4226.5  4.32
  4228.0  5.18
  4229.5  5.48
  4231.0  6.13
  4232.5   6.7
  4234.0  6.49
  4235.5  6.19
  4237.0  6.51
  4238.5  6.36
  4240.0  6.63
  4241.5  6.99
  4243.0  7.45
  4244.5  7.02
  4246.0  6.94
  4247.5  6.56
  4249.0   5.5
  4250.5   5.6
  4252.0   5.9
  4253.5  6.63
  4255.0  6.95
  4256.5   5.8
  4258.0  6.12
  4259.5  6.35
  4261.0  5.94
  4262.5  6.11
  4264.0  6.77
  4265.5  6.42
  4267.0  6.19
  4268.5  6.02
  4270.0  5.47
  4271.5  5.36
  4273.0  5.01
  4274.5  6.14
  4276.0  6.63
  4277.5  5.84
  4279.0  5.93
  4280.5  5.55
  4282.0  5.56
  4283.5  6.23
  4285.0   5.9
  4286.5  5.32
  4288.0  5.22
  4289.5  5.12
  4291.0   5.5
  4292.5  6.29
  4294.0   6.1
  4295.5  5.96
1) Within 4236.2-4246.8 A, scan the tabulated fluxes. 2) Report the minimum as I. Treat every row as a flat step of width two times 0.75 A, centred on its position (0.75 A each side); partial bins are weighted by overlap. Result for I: 6.36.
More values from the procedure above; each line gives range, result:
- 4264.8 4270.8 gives 5.47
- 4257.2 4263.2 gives 5.94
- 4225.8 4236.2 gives 4.32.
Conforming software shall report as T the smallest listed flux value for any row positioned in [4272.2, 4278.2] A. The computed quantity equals 5.01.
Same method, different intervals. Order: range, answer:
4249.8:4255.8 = 5.6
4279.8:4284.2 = 5.55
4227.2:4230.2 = 5.18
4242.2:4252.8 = 5.5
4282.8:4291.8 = 5.12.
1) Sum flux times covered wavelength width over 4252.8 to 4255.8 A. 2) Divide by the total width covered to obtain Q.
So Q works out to 6.78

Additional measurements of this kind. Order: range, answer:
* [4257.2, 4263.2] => 6.13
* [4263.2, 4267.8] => 6.45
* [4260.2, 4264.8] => 6.28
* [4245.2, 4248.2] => 6.76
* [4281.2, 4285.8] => 5.89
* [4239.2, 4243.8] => 7.02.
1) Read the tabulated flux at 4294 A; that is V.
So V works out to 6.1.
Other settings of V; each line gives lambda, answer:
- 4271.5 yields 5.36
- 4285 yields 5.9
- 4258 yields 6.12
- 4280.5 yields 5.55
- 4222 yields 6.06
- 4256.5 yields 5.8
